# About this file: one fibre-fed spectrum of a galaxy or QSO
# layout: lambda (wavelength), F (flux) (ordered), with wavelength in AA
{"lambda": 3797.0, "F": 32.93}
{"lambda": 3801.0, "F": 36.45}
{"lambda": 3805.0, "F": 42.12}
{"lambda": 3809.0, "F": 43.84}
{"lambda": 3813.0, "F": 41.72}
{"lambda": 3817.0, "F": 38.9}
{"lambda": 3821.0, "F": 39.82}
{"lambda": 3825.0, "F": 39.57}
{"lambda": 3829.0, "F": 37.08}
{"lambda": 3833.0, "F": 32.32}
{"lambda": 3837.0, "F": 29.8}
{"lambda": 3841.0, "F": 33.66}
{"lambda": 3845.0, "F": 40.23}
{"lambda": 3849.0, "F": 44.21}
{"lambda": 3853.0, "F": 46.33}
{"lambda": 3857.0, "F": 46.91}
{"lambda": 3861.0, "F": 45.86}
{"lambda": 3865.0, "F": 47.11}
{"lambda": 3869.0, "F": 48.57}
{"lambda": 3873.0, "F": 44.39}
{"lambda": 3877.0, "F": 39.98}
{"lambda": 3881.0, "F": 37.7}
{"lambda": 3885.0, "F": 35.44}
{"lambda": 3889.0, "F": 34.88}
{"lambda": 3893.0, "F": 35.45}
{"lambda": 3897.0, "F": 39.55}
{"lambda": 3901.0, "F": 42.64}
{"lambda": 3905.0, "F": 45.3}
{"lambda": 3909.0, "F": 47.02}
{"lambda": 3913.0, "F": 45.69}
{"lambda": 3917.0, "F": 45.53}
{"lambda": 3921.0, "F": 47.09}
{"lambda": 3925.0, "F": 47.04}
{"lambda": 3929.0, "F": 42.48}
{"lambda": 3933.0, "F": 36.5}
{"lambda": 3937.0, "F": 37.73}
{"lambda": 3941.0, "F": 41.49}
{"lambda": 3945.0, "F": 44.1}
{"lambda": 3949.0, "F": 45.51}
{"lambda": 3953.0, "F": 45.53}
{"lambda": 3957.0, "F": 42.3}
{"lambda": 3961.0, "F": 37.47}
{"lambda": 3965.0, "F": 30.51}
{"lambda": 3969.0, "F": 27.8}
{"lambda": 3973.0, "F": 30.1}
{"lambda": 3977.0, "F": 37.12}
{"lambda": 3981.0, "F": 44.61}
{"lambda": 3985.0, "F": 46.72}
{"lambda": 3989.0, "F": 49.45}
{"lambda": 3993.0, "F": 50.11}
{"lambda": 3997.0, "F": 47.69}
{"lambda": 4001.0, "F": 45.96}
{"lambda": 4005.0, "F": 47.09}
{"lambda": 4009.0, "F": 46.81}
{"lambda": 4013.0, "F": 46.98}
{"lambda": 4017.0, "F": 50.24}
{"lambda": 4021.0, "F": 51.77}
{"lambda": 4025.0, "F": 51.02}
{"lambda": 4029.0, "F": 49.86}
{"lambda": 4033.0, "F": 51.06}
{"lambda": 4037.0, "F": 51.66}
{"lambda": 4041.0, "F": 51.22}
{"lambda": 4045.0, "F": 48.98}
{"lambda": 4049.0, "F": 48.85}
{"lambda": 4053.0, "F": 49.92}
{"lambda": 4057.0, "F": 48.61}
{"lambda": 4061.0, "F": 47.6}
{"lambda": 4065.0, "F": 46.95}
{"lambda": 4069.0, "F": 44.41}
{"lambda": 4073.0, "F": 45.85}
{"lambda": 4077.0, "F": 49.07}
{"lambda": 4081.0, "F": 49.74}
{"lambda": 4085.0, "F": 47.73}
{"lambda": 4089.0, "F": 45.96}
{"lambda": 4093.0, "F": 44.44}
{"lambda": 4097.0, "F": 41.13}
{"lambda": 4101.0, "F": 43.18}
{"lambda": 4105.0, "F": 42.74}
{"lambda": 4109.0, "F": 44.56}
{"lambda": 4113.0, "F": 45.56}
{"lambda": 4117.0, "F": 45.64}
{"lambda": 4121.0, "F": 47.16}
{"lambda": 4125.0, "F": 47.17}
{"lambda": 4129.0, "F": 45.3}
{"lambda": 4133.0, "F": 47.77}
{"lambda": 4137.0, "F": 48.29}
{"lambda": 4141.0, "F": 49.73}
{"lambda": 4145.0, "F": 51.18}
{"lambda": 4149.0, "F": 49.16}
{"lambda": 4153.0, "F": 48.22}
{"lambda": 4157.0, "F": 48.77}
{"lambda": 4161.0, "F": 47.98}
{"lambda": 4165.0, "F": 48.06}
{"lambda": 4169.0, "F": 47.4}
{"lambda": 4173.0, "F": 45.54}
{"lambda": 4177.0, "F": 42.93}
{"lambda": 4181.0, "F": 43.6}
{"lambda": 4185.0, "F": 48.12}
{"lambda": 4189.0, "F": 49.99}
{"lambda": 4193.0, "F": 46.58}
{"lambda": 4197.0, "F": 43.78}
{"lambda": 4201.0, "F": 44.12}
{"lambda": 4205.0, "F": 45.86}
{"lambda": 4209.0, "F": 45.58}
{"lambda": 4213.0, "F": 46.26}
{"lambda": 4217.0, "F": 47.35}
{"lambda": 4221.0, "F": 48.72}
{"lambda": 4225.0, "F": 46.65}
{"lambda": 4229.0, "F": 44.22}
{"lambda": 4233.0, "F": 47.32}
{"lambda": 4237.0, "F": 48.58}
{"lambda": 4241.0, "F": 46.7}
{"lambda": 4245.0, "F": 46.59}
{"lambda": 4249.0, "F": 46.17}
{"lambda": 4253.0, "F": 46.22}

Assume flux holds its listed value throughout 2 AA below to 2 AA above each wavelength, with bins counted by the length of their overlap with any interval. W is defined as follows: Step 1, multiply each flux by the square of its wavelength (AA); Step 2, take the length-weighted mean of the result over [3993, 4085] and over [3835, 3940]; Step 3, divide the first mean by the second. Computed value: 1.26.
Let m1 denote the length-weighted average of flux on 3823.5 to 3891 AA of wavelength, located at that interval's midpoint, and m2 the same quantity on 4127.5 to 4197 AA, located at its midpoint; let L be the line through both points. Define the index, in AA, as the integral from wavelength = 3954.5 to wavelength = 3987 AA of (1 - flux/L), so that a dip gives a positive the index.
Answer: 4.3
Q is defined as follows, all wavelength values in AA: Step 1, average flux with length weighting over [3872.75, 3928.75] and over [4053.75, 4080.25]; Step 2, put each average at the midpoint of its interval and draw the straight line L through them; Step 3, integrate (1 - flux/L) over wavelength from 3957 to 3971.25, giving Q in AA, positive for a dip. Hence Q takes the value 3.4 AA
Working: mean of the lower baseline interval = 41.9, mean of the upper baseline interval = 47.3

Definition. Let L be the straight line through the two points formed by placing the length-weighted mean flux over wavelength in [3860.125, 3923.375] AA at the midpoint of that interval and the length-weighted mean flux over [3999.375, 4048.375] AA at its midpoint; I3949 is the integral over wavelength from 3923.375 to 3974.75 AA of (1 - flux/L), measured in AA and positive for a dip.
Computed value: 7.2 AA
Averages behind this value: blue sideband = 42.6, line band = 39.1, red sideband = 49.4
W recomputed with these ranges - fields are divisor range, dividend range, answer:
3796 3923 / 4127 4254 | 1.35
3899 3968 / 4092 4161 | 1.21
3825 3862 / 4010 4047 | 1.40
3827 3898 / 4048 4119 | 1.29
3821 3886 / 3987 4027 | 1.30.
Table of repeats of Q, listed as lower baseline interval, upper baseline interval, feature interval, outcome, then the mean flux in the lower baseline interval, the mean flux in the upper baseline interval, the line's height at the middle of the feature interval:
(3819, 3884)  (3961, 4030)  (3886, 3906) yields 1.30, 40.8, 44.1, 41.8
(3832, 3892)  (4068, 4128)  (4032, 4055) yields -3.00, 40.5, 45.6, 44.5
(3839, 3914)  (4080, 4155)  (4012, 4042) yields -3.81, 42.1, 46.5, 44.9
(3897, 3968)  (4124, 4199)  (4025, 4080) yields -4.83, 42.3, 47.3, 44.9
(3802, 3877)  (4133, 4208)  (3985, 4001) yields -1.62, 41.1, 47.2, 43.9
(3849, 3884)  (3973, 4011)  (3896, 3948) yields 1.63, 44.3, 45.3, 44.8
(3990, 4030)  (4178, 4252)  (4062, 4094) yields 0.73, 48.7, 46.4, 48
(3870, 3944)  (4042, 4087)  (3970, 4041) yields -1.74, 41.6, 48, 45.6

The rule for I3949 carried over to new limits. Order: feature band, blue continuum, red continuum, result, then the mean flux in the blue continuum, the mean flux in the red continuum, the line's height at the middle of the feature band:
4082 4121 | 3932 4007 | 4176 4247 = -0.60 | 41.5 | 46.3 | 44.1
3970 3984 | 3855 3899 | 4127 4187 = 2.03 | 41.4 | 47.5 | 43.6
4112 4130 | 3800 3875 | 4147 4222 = -0.23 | 41.1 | 46.7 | 45.7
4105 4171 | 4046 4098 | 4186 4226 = -0.93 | 47.1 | 46.5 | 46.8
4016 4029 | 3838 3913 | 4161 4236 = -2.07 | 41.9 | 46.3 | 43.9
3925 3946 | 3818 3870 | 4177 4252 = 0.59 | 40.7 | 46.4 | 42.1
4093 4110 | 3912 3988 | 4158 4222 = 0.52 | 40.9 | 46.4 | 44.3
